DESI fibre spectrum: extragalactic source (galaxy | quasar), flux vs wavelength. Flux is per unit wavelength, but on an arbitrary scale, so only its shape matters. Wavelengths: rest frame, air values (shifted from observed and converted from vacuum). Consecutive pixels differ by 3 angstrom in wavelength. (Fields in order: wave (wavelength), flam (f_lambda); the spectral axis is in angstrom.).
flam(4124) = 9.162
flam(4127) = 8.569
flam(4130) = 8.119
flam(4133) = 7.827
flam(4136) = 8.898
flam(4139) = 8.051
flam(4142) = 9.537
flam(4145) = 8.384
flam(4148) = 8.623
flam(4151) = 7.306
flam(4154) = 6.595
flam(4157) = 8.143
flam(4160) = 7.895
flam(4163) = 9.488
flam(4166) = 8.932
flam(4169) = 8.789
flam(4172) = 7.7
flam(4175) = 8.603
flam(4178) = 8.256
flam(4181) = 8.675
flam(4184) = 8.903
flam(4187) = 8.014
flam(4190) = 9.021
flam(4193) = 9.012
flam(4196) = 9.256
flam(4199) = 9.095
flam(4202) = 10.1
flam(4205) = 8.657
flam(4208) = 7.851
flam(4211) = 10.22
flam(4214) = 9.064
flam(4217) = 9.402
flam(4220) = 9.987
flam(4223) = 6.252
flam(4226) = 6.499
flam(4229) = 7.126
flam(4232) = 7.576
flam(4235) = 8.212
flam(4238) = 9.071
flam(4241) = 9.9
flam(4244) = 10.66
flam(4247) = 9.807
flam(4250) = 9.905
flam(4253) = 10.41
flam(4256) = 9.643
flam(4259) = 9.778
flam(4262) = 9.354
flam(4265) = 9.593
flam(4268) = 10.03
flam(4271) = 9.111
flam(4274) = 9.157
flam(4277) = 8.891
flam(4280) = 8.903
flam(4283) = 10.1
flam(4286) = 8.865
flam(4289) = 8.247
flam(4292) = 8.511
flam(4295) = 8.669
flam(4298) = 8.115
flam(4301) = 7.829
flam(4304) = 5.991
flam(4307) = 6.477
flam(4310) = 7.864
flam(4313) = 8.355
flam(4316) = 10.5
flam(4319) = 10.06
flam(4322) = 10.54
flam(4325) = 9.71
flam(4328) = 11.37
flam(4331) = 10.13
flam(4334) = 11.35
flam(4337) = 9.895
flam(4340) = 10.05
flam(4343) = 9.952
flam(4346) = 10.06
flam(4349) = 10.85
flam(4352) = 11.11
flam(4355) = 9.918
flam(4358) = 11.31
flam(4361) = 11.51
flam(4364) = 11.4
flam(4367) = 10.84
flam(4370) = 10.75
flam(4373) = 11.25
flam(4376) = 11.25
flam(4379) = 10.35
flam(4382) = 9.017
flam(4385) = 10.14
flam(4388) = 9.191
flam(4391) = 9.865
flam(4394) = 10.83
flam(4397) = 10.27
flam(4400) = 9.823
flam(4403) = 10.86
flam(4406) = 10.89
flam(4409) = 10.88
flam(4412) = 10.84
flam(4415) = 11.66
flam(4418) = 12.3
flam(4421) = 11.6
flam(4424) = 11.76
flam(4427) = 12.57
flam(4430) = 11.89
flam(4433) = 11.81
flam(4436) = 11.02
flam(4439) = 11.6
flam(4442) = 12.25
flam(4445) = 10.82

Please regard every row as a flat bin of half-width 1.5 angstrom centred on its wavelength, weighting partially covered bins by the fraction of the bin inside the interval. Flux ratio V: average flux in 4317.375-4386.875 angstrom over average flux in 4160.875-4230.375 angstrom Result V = 1.22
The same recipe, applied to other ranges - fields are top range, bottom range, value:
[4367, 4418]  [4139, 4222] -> 1.21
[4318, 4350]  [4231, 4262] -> 1.09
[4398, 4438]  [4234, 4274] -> 1.18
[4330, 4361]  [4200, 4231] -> 1.24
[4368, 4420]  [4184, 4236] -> 1.24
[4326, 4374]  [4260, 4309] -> 1.24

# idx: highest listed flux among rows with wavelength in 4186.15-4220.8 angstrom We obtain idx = 10.22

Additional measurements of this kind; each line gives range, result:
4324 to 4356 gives 11.37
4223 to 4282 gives 10.66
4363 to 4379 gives 11.4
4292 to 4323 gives 10.54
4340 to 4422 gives 12.3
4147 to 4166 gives 9.488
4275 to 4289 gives 10.1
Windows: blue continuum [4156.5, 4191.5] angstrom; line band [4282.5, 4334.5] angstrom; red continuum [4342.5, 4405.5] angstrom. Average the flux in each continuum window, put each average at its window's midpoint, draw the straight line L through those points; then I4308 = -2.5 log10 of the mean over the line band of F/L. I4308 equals 0.10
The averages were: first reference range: 8.55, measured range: 8.97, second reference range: 10.5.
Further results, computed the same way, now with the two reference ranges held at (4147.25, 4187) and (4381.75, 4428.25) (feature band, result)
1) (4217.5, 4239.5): 0.135 mag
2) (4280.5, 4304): 0.138 mag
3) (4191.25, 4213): -0.062 mag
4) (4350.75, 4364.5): -0.072 mag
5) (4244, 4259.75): -0.091 mag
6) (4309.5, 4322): 0.046 mag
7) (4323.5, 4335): -0.063 mag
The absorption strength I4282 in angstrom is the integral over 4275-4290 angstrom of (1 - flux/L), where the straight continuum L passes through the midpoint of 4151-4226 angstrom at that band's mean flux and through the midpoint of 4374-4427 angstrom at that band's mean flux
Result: 0.80 angstrom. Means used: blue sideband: 8.59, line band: 9.03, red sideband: 10.7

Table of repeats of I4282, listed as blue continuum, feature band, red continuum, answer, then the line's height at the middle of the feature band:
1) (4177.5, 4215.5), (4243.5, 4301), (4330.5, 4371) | 2.8 angstrom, 9.79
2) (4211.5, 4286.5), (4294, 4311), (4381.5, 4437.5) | 4.0 angstrom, 9.72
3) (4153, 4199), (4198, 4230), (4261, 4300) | 0.4 angstrom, 8.71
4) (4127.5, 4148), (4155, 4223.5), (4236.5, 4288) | 1.3 angstrom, 8.94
